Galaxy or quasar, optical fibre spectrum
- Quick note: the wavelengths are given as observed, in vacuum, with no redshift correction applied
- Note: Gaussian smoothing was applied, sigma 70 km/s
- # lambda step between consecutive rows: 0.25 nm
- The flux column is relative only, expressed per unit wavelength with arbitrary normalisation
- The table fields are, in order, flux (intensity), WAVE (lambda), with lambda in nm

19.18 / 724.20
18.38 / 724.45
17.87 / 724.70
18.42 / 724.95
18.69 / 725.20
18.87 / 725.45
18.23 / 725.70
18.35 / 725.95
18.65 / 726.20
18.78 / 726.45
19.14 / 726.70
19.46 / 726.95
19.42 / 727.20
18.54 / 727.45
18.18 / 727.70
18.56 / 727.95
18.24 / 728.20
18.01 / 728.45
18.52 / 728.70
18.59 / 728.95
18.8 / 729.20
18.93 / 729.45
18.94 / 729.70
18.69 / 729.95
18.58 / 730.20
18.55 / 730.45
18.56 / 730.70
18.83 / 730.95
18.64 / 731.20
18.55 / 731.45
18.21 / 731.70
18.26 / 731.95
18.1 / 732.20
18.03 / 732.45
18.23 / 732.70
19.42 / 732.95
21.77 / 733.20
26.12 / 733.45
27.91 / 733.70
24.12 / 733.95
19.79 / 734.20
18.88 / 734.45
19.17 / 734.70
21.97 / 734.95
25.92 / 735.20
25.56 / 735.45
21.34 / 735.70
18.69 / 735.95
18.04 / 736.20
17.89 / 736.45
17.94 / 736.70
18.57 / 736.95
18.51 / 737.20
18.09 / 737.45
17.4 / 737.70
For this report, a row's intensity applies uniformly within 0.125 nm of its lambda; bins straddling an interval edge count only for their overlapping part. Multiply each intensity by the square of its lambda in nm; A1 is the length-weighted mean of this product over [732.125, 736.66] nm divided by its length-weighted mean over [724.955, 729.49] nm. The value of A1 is 1.2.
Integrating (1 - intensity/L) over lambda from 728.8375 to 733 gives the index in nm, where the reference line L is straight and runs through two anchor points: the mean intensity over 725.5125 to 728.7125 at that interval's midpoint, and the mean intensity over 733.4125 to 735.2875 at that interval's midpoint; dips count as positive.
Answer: 0.44 nm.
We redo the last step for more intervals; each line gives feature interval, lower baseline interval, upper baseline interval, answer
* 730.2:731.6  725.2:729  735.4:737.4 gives 0.021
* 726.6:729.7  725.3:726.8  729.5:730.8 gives -0.006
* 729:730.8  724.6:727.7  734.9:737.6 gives 0.048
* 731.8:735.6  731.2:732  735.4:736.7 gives -0.490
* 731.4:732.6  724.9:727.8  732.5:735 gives 0.156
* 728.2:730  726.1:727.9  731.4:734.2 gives 0.089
